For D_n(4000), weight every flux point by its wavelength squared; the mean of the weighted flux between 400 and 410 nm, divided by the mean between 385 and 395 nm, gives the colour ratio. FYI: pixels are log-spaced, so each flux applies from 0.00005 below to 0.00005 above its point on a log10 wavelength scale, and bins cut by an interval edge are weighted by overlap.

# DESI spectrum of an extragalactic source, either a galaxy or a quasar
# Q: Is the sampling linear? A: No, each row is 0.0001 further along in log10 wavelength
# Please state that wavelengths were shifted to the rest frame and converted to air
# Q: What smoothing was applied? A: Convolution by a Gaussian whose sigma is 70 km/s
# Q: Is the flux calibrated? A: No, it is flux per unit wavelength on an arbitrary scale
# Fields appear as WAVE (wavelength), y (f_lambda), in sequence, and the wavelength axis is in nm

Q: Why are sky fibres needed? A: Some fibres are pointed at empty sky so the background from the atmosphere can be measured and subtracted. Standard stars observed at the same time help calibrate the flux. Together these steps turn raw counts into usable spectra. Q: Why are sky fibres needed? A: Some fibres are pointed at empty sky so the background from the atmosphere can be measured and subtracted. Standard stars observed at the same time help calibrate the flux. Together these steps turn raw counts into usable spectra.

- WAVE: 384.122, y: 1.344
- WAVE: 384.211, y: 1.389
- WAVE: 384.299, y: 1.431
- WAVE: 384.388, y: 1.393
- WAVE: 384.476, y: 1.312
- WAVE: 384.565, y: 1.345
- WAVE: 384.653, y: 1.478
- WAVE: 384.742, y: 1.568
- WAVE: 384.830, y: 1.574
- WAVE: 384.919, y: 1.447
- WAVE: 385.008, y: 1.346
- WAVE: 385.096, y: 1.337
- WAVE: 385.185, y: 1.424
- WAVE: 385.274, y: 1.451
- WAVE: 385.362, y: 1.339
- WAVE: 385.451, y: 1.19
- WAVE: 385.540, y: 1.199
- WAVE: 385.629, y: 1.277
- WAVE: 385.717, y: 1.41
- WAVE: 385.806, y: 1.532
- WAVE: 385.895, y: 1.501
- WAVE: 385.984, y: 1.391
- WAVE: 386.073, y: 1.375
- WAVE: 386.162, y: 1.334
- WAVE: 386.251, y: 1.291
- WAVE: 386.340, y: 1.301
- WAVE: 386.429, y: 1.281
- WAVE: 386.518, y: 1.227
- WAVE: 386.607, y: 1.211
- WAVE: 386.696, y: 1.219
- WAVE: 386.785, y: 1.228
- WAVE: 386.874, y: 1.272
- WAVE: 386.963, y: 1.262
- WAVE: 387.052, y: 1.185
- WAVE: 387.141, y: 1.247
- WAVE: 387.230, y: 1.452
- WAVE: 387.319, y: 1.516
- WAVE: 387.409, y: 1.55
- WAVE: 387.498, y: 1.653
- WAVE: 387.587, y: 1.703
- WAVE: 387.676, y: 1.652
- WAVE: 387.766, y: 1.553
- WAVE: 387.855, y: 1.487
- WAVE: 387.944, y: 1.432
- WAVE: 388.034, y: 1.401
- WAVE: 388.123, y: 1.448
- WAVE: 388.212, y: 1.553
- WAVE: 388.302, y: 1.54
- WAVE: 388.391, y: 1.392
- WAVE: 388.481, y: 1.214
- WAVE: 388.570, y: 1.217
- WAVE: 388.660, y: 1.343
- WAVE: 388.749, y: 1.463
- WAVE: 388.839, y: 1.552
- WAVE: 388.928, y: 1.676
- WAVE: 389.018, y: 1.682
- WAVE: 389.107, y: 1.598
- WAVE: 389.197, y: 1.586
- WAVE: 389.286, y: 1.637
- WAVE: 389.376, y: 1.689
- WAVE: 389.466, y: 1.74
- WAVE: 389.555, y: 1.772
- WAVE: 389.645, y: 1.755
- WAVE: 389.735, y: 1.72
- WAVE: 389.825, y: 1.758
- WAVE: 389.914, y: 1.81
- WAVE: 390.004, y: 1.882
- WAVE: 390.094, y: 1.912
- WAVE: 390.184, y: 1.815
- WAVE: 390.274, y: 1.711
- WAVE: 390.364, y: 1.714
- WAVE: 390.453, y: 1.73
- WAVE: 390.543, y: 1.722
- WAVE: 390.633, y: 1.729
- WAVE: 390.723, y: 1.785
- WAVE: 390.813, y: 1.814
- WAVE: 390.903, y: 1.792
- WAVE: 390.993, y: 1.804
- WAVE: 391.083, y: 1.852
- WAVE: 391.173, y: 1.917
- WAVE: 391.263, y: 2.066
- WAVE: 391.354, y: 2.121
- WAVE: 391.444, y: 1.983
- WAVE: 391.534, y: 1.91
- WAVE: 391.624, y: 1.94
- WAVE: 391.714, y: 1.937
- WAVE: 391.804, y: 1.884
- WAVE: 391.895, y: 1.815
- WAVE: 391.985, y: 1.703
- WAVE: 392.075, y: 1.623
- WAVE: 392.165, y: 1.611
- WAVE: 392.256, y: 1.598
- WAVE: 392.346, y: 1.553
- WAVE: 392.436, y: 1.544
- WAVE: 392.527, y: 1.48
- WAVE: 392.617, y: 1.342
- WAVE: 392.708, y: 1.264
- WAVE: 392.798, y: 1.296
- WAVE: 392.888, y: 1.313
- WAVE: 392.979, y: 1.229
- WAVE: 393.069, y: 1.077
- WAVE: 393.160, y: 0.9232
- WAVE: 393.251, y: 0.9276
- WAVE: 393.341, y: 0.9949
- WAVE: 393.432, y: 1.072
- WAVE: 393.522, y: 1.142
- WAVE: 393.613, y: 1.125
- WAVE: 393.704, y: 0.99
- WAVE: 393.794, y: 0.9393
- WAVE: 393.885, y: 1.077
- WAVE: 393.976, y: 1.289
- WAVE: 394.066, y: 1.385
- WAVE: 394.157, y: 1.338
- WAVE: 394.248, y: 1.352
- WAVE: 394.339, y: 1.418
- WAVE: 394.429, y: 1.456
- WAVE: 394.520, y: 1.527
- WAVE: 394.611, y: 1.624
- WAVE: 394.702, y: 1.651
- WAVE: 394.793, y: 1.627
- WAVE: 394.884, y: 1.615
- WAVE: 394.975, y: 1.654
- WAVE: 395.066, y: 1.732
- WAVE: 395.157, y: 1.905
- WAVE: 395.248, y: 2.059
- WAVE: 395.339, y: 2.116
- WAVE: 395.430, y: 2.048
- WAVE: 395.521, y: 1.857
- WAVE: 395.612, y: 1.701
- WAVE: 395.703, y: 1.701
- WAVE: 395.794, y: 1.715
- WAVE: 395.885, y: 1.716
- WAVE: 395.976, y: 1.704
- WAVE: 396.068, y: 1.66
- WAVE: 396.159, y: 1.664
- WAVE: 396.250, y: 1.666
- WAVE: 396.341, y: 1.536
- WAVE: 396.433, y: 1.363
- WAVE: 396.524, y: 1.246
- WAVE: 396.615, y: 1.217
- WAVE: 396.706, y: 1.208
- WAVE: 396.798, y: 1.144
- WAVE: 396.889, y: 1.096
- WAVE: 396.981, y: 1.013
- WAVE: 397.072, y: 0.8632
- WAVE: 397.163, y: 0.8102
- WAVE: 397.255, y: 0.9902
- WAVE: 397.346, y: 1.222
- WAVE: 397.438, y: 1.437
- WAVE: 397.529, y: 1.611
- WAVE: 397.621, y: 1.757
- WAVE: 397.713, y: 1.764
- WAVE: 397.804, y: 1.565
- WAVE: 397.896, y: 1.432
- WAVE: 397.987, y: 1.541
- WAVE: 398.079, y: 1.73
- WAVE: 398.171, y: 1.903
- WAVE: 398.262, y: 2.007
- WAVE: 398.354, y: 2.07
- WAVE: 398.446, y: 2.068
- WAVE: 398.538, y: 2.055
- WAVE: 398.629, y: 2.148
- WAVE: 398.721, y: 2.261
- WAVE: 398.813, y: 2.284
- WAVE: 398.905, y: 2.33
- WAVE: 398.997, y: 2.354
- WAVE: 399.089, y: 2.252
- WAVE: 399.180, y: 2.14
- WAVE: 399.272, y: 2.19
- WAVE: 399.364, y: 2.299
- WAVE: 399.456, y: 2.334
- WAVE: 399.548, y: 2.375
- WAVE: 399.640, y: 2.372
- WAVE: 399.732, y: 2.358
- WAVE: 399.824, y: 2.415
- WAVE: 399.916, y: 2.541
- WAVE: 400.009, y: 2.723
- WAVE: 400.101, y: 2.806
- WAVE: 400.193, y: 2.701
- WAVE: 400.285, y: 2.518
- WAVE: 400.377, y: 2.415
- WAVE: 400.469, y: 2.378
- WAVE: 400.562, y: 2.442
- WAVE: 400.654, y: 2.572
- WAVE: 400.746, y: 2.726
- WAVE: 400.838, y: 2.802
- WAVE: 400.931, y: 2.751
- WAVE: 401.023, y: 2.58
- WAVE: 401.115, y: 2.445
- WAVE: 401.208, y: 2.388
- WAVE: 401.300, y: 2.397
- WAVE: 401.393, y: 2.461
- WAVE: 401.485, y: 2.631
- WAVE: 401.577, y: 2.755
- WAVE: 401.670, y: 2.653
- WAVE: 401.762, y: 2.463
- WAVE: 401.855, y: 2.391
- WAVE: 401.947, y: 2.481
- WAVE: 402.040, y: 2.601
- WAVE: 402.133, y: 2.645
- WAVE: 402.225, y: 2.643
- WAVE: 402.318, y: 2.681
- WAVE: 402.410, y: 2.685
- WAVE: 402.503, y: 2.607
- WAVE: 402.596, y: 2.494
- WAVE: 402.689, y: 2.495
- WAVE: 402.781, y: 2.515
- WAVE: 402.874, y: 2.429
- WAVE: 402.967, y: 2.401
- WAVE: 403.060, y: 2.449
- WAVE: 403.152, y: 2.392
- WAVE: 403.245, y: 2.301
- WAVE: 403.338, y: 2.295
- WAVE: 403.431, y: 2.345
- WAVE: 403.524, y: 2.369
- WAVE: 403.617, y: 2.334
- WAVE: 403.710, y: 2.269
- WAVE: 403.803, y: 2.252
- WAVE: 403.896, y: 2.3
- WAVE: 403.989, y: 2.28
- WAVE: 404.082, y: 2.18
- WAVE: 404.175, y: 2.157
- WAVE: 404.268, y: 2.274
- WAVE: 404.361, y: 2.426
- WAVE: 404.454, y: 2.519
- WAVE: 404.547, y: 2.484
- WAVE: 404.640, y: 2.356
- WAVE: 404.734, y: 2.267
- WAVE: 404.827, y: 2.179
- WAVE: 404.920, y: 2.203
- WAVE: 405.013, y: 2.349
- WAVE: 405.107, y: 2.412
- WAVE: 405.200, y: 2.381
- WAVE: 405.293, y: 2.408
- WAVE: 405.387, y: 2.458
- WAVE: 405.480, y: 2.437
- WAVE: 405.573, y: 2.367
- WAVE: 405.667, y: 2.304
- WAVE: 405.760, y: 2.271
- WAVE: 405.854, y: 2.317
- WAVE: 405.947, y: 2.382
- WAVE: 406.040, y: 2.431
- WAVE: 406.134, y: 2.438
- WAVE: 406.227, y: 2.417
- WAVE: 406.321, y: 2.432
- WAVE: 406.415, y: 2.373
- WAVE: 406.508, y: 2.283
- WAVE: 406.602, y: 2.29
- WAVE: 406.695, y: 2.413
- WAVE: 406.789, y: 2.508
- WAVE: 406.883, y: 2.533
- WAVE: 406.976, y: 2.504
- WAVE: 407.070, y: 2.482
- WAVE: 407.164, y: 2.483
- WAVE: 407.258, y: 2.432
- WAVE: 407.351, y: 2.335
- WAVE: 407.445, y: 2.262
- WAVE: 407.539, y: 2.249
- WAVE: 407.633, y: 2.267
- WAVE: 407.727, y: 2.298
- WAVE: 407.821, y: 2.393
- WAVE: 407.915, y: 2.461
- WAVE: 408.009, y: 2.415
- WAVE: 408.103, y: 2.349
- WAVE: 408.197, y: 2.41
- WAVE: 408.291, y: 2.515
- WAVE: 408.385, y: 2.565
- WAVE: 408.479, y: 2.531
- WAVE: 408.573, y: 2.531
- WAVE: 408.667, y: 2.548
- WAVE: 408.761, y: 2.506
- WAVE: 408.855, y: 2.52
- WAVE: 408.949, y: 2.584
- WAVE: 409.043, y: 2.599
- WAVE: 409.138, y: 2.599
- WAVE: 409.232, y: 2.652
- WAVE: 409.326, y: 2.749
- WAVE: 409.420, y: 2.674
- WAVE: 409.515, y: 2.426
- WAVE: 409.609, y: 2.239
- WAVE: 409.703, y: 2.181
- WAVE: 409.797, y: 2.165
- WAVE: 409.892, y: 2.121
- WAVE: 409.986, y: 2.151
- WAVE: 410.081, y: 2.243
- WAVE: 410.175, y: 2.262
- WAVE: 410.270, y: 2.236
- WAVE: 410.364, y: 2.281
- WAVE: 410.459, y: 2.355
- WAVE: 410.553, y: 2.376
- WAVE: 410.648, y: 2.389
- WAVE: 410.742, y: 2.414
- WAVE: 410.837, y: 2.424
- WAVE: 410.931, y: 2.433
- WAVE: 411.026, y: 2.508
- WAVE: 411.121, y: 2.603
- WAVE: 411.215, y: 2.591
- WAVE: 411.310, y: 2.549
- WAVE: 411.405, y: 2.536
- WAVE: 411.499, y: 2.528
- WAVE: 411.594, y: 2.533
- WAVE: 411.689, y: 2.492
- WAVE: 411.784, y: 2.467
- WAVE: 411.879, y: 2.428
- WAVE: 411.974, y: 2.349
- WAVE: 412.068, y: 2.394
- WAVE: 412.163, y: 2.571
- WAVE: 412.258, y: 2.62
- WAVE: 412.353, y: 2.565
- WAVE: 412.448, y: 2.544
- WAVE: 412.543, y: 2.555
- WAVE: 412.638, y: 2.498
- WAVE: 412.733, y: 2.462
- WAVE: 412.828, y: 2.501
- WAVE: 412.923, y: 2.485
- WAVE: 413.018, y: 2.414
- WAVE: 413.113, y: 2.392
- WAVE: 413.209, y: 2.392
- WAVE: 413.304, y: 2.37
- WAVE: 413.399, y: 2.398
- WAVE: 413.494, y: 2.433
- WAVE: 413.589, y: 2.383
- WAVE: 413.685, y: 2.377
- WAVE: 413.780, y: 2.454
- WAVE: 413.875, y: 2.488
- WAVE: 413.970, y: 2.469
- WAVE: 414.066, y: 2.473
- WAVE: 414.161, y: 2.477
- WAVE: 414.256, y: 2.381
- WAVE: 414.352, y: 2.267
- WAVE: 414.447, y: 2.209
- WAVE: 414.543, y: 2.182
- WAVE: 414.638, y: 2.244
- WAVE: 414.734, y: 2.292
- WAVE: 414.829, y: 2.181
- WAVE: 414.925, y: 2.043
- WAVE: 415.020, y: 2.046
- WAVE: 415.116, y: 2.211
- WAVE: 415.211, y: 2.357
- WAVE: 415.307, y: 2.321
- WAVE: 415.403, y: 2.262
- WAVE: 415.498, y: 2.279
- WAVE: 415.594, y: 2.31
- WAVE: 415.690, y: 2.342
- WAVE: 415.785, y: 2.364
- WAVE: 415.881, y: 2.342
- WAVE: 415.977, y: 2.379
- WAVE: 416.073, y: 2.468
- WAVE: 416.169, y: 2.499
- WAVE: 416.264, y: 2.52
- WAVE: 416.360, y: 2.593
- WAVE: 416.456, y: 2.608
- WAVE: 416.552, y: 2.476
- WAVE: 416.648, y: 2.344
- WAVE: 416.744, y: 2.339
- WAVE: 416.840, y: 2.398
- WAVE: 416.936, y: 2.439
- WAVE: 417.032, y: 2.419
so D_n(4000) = 1.8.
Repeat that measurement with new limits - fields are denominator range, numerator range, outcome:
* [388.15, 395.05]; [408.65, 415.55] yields 1.71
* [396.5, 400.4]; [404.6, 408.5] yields 1.30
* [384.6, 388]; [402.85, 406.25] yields 1.85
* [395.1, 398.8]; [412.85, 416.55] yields 1.59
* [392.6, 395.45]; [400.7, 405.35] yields 1.84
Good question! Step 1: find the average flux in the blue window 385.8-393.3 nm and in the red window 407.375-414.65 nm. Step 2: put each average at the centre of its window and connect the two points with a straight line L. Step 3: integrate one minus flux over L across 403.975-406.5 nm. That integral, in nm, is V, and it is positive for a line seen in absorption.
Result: -0.18 nm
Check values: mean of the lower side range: 1.56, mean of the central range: 2.35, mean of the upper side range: 2.43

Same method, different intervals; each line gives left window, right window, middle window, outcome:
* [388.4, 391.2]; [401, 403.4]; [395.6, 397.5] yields 0.684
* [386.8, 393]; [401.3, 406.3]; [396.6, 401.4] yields 0.249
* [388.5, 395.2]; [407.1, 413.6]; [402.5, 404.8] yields -0.259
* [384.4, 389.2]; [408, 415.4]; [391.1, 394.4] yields 0.381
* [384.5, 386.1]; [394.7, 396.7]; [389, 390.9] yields -0.272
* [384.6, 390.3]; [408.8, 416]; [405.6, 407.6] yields -0.184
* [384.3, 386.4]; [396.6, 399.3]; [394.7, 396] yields -0.136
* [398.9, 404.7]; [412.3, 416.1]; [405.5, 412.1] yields -0.044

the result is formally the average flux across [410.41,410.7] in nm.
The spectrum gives 2.37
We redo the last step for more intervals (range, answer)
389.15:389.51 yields 1.66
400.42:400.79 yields 2.53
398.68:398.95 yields 2.29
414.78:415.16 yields 2.12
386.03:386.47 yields 1.32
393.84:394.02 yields 1.18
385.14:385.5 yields 1.35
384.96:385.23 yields 1.37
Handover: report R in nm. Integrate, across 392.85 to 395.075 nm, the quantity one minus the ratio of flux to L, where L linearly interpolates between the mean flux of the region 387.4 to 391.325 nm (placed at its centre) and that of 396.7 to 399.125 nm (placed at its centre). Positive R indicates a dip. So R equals 0.50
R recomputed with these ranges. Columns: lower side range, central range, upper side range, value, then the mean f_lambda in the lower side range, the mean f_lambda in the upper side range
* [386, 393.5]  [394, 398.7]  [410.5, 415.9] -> 0.53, 1.55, 2.4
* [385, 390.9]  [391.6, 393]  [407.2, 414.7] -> 0.09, 1.51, 2.43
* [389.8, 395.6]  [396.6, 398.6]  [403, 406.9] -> 0.44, 1.59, 2.35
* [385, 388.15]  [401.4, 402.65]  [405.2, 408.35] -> -0.25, 1.38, 2.39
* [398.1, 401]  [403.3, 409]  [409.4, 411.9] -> 0.00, 2.37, 2.39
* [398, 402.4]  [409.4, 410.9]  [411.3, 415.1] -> 0.07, 2.41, 2.41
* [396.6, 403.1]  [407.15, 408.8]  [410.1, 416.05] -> -0.08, 2.18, 2.39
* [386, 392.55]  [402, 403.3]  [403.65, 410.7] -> -0.20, 1.6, 2.38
